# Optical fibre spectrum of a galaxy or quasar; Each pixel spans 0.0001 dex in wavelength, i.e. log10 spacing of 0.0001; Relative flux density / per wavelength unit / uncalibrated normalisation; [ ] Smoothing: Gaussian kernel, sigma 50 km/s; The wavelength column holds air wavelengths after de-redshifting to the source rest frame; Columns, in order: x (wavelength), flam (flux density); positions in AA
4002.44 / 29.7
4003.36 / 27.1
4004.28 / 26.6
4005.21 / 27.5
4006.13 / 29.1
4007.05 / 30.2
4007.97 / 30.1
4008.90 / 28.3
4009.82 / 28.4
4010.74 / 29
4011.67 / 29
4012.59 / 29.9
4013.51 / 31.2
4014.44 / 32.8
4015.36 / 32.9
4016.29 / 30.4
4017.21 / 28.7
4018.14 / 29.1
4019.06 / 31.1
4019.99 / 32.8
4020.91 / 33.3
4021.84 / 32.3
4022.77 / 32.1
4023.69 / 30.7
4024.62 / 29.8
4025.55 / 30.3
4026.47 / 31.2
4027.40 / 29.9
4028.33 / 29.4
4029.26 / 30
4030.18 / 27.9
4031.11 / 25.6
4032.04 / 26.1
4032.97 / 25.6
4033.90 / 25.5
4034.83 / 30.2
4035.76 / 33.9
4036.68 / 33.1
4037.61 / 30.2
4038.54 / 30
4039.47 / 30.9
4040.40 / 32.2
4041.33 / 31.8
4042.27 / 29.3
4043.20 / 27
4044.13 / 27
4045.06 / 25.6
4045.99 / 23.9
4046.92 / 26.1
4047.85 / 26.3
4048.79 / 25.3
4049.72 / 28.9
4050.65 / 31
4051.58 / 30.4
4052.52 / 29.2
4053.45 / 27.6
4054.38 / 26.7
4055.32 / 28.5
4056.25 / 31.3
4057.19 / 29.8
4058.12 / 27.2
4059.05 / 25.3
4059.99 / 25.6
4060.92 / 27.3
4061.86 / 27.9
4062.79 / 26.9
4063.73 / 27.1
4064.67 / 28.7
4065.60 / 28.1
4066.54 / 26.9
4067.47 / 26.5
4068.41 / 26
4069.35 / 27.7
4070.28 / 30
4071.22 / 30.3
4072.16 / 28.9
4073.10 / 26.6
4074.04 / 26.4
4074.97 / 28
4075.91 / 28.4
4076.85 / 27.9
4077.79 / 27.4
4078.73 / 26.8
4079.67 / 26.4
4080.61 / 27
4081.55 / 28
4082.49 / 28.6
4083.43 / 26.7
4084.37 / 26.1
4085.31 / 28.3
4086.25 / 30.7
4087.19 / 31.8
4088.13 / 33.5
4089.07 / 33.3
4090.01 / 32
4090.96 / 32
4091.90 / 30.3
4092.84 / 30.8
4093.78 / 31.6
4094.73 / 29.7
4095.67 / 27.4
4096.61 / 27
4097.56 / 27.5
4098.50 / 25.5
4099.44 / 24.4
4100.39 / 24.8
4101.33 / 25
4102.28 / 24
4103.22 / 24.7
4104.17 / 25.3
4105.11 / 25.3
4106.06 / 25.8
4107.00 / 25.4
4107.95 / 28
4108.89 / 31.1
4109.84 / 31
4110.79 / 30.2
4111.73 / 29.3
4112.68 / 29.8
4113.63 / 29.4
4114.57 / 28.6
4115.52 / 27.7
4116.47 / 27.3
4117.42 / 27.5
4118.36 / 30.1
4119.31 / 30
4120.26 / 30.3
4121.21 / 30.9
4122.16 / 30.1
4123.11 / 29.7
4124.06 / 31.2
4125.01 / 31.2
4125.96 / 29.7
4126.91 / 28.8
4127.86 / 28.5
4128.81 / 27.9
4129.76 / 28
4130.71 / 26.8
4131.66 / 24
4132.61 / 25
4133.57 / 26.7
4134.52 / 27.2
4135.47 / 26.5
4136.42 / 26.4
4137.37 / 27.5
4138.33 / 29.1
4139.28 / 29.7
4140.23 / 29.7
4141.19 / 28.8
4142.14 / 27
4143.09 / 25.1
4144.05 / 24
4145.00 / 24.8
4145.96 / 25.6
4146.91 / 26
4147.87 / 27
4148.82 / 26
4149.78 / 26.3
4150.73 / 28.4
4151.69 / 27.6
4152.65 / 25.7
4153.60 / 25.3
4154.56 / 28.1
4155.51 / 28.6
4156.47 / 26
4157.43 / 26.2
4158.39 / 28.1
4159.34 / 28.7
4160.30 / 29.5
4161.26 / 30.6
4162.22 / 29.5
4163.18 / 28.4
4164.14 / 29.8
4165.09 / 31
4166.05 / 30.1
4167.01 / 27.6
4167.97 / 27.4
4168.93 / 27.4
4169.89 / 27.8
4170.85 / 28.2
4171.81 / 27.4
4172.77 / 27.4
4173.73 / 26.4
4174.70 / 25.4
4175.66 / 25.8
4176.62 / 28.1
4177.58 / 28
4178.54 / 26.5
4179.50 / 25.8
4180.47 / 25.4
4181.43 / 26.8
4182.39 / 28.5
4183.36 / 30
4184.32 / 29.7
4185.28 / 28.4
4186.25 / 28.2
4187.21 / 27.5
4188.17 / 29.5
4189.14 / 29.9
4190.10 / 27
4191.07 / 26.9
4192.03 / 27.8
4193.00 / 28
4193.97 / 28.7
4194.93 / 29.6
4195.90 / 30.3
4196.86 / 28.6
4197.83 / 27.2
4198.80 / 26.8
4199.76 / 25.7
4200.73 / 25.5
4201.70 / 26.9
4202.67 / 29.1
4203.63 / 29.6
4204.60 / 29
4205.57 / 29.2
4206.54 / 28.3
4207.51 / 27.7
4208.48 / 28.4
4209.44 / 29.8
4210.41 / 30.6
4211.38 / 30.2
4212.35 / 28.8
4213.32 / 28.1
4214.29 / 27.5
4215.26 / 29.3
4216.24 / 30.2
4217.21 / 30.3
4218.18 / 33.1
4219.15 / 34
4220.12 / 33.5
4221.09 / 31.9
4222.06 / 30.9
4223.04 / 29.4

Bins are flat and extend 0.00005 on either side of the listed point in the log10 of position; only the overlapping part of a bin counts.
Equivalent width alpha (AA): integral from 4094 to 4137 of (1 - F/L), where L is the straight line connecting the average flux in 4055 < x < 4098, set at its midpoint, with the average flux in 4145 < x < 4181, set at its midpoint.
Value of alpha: 0.3 AA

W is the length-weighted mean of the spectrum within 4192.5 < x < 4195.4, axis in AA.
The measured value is 28.7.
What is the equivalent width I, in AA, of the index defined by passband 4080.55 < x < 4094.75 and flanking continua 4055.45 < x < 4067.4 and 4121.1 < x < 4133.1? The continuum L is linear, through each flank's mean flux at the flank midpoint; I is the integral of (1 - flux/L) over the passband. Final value -1.07 AA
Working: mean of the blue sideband 27.7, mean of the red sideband 28.5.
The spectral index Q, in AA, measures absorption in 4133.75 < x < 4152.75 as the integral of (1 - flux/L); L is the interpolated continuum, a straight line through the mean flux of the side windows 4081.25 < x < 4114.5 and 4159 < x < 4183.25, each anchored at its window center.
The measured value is 0.8 AA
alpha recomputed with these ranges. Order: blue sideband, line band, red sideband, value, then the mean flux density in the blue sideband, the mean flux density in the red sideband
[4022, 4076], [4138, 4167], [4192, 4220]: 1.1 AA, 28.5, 29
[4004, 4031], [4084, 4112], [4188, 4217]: 1.0 AA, 30.1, 28.5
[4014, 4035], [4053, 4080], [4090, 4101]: 1.2 AA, 29.9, 28.4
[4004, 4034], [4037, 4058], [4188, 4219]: 0.7 AA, 29.7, 28.7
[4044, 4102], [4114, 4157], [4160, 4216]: 0.7 AA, 28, 28.2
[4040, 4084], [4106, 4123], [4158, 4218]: -0.7 AA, 27.8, 28.3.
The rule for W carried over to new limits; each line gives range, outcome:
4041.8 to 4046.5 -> 26.6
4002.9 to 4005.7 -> 27.1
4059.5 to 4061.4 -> 26.4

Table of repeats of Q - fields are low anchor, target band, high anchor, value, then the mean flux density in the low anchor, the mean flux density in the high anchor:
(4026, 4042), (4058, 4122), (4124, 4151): 0.46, 29.6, 27.3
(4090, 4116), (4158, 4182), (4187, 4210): 0.21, 27.9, 28.2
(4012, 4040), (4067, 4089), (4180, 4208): 0.98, 30.2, 28.1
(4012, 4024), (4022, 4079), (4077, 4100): 3.33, 31.3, 28.8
